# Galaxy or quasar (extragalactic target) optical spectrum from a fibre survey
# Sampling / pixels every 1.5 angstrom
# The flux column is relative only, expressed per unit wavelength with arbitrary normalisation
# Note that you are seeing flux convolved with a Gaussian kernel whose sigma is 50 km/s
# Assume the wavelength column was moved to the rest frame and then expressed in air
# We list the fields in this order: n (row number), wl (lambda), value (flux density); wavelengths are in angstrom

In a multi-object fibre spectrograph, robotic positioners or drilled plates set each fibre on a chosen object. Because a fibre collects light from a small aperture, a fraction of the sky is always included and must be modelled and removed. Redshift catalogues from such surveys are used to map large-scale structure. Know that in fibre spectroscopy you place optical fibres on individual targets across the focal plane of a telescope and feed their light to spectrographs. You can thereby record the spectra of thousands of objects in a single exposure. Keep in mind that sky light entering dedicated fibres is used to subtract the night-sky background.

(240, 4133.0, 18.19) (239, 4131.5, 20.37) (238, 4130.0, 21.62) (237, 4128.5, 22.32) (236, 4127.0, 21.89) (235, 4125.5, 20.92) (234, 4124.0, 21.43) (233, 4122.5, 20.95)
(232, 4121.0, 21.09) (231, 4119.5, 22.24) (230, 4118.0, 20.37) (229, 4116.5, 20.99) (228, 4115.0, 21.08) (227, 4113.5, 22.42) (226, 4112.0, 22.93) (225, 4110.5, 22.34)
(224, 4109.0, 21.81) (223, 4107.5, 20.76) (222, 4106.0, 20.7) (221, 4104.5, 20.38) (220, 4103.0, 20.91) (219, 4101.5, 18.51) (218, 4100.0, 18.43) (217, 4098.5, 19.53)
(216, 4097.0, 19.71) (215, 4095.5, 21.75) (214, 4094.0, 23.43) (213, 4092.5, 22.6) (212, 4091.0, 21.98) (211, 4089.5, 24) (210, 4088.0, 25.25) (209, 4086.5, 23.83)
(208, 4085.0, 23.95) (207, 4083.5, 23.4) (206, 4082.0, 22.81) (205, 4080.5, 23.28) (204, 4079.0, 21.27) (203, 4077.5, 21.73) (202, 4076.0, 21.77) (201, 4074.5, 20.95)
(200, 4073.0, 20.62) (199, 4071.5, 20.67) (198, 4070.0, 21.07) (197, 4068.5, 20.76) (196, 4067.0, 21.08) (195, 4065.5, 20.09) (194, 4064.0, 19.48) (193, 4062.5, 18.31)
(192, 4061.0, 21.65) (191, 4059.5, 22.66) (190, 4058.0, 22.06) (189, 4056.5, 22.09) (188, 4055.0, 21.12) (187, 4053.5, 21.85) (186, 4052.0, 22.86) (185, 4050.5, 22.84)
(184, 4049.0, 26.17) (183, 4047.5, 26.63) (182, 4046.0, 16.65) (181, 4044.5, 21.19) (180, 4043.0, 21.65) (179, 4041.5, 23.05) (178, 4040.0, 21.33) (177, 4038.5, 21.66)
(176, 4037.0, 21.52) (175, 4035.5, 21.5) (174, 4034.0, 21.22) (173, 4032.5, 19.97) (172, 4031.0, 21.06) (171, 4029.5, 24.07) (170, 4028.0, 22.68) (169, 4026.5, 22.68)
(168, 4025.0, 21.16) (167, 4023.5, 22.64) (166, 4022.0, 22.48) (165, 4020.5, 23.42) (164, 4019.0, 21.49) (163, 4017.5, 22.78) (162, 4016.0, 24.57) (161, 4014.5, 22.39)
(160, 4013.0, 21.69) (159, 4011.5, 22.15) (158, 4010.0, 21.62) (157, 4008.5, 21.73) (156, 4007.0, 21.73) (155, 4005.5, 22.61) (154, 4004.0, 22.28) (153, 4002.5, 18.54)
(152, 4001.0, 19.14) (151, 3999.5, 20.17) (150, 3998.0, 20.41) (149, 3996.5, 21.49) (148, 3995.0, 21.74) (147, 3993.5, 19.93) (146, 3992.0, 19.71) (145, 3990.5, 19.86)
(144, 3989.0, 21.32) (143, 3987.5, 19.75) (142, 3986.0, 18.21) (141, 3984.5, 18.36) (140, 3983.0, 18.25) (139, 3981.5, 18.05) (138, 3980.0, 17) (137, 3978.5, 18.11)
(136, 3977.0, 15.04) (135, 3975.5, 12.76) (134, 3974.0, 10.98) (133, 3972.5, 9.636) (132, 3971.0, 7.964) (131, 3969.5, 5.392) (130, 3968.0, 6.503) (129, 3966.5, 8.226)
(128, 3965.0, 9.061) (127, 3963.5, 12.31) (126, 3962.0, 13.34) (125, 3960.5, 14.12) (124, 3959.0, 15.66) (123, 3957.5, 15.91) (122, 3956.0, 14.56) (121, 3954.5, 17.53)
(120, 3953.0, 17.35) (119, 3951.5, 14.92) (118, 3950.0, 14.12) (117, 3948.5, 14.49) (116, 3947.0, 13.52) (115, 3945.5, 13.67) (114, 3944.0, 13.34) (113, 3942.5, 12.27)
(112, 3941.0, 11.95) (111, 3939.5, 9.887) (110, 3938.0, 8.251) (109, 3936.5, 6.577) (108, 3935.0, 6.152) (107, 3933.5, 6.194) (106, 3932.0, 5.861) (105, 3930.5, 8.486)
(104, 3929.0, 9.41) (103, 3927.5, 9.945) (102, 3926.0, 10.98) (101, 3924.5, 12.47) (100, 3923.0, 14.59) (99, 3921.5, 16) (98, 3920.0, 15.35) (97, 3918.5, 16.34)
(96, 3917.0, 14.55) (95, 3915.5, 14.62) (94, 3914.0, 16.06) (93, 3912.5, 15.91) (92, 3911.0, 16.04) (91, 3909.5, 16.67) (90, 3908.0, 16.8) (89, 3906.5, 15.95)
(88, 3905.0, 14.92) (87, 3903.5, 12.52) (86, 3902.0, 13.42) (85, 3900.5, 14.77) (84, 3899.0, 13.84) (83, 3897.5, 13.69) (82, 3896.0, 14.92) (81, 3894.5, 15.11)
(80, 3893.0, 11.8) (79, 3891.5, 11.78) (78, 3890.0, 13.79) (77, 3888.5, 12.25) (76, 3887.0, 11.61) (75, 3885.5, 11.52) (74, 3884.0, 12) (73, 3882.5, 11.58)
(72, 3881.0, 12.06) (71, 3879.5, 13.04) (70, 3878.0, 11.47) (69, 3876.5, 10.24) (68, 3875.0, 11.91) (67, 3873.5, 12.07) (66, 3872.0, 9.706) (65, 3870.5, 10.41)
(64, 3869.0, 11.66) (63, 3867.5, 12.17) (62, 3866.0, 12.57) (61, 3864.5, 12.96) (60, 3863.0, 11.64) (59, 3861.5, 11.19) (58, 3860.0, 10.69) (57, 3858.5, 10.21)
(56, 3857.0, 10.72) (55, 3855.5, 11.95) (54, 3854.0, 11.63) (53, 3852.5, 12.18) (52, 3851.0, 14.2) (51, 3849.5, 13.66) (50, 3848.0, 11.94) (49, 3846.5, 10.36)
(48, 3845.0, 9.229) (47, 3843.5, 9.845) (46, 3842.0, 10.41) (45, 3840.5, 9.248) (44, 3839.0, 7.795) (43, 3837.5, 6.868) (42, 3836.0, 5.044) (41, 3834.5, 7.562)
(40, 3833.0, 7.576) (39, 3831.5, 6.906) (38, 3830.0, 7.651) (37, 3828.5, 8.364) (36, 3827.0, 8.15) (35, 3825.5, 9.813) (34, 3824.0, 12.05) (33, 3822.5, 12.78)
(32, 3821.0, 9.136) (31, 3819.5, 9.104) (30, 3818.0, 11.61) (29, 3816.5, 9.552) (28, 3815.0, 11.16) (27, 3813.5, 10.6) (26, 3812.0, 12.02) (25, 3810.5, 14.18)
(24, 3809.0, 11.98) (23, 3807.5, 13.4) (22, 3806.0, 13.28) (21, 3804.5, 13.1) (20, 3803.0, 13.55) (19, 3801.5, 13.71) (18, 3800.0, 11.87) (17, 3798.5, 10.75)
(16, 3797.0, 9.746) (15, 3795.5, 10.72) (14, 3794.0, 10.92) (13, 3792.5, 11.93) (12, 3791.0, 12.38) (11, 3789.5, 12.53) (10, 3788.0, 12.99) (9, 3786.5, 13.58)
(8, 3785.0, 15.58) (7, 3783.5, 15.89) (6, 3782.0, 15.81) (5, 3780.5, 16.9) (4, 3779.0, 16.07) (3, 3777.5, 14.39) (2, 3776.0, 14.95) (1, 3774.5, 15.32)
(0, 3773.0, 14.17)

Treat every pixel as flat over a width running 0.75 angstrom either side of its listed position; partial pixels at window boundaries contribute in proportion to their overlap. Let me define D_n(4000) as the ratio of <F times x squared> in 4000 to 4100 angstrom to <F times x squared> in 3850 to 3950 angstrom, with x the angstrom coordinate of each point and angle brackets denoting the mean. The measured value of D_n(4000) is 1.90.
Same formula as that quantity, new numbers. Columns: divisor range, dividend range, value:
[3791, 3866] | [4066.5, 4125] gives 2.30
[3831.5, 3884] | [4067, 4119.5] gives 2.27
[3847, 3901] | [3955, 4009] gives 1.42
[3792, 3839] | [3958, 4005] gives 1.67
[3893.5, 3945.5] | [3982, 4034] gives 1.74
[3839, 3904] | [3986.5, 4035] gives 1.94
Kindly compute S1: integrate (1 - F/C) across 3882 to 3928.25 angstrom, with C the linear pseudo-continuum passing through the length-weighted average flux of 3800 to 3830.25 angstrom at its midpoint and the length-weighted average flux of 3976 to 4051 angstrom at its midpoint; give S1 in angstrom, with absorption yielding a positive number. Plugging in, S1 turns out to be 5.3 angstrom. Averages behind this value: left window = 11.3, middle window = 13.9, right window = 21.1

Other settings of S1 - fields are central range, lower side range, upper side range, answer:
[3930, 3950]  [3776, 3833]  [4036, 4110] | 7.93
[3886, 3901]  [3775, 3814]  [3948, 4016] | 1.84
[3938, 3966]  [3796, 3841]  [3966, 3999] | 2.47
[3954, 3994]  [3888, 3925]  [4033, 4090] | 7.15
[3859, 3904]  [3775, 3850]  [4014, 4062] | 7.46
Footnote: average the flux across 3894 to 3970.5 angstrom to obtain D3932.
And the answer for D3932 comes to 12.8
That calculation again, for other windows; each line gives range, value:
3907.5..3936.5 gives 12.6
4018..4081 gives 21.7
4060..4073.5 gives 20.5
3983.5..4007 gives 20.3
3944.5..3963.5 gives 14.8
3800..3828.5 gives 11.5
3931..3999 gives 14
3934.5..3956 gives 12.6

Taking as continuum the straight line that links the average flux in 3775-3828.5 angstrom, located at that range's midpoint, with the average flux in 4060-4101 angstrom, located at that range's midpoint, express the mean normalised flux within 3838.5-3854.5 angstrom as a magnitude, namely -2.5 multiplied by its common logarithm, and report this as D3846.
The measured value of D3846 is 0.26 mag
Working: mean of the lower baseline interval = 12.4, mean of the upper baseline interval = 21.6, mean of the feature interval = 11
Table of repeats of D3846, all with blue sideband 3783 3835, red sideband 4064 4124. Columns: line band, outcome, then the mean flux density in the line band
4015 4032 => -0.19 mag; 22.6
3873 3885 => 0.17 mag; 11.8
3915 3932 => 0.21 mag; 12.6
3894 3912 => -0.01 mag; 14.9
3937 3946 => 0.38 mag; 11.4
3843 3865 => 0.13 mag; 11.5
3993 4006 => -0.14 mag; 20.7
